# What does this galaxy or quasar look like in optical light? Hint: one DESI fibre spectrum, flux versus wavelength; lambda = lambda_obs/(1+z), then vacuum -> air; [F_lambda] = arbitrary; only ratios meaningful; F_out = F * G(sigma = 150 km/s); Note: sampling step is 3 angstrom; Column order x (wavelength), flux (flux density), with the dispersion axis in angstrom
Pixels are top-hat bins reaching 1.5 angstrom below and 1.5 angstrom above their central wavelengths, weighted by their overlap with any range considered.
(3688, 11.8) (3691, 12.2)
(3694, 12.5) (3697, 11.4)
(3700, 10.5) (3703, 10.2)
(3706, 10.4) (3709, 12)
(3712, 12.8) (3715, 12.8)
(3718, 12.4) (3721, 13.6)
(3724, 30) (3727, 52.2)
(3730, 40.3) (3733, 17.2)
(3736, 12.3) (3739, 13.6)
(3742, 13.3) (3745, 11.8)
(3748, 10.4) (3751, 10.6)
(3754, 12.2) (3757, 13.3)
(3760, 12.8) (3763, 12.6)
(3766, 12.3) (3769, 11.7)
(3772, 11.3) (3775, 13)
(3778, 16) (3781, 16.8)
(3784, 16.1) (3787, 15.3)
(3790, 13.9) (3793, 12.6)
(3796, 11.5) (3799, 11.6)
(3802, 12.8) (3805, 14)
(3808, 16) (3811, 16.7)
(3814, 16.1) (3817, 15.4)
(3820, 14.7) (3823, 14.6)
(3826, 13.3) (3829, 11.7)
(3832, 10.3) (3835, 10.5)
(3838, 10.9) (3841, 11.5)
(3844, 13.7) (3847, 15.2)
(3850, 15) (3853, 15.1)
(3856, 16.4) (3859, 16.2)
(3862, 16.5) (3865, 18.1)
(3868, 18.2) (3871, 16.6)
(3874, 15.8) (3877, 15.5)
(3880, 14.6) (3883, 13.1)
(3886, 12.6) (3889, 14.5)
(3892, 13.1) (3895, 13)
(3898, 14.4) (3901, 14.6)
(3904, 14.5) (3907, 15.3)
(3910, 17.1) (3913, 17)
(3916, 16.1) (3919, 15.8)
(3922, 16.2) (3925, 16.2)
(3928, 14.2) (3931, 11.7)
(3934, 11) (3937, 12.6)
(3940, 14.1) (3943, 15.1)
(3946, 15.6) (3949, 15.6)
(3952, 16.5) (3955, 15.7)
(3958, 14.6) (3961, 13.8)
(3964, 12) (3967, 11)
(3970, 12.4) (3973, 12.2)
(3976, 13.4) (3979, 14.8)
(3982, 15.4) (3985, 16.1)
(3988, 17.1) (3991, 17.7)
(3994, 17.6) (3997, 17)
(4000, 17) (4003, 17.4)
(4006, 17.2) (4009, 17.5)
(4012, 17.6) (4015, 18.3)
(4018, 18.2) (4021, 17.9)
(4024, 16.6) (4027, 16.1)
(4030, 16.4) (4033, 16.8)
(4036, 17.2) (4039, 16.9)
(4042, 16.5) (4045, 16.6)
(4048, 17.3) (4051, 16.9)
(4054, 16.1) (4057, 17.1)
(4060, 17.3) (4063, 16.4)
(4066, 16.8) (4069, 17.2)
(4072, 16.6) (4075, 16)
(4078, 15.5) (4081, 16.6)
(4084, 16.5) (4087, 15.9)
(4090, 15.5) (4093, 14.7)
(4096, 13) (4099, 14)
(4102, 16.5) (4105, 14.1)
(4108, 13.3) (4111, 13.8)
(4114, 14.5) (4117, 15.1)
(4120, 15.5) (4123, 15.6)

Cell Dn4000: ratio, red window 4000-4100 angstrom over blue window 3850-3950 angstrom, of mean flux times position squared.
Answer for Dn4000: 1.2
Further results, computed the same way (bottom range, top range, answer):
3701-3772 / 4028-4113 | 1.19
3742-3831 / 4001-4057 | 1.43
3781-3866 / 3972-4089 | 1.30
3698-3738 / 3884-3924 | 0.87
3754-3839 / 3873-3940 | 1.14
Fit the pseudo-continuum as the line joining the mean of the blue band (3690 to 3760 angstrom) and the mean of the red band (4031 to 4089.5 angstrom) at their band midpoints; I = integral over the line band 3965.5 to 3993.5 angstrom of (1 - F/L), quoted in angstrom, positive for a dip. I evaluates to 3.2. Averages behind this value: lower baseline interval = 16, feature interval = 14.6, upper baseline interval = 16.6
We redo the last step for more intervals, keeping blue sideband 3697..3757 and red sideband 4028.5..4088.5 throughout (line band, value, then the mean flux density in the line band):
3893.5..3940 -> 5.5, 14.6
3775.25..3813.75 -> 4.9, 14.4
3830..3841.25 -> 3.9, 10.8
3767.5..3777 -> 2.5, 12.2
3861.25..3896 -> 3.0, 15.1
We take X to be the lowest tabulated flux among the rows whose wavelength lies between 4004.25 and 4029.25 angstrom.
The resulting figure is 16.1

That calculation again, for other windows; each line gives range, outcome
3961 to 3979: 11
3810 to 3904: 10.3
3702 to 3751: 10.2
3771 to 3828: 11.3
